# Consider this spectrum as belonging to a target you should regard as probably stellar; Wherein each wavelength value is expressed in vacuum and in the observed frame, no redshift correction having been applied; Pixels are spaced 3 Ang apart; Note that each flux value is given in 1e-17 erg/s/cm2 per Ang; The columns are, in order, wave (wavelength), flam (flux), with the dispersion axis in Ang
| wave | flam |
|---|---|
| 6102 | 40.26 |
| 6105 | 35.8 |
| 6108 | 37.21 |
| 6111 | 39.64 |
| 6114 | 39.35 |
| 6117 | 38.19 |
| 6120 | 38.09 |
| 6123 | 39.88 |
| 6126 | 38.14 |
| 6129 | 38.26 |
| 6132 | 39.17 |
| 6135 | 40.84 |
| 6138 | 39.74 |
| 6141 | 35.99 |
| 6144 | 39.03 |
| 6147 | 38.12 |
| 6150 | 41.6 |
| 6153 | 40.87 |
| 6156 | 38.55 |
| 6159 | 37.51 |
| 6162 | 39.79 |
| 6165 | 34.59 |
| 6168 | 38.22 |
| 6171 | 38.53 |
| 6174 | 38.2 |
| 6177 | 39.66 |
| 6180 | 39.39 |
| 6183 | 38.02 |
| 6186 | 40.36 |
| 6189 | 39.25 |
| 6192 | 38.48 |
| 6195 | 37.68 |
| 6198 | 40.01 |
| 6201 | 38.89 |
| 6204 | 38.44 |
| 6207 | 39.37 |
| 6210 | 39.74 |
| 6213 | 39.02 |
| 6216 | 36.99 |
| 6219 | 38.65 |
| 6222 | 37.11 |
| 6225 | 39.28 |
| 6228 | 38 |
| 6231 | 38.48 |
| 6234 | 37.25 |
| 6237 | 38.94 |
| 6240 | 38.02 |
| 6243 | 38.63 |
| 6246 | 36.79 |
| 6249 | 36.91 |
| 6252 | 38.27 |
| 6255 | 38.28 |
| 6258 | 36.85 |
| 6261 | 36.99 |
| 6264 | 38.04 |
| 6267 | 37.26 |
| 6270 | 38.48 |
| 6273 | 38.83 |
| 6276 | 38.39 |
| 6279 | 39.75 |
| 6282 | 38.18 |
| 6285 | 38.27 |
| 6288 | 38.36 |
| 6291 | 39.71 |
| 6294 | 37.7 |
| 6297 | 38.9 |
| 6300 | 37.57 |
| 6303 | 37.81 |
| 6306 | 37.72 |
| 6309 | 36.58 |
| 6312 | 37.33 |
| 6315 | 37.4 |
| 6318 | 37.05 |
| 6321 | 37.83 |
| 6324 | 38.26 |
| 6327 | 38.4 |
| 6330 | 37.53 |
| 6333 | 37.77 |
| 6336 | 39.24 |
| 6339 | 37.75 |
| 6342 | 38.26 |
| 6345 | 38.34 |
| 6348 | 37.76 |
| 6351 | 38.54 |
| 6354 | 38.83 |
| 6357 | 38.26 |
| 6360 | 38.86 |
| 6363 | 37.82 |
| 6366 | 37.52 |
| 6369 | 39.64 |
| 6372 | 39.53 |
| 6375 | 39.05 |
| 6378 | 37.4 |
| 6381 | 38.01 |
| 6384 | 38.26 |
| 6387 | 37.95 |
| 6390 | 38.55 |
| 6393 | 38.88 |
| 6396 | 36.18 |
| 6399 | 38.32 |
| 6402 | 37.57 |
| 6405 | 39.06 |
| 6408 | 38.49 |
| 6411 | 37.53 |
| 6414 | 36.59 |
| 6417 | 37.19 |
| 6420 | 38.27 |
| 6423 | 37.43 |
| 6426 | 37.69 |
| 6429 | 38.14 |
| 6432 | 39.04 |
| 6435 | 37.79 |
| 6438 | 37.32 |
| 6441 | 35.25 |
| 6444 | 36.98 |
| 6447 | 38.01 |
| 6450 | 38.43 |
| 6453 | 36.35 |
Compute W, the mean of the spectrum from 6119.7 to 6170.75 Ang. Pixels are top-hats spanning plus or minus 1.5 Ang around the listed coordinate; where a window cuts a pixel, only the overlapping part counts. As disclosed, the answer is 38.7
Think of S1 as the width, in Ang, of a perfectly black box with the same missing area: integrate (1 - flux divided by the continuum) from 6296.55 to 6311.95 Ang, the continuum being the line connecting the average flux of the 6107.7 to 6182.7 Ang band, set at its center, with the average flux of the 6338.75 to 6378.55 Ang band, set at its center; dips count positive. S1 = 0.4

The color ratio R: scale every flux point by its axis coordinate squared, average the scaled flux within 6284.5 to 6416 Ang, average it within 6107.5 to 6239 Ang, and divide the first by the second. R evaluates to 1.0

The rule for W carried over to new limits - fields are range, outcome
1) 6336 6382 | 38.4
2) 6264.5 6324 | 38.1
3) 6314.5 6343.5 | 38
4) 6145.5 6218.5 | 38.8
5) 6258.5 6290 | 38.2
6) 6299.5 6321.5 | 37.4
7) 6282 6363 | 38.1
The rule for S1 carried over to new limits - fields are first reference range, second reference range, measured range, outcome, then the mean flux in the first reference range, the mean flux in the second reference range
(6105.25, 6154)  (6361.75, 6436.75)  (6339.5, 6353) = 0.0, 38.9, 38.1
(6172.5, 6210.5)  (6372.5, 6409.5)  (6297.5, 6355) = 0.8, 39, 38.2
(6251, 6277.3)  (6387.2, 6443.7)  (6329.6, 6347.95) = -0.2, 37.9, 37.7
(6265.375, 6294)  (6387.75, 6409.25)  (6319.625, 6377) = -0.1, 38.5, 38.1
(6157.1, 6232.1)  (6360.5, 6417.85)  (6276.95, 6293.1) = -0.2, 38.5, 38.1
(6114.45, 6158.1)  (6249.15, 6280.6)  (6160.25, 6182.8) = 0.3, 39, 38.1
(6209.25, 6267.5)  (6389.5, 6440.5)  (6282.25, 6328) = 0.0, 38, 37.8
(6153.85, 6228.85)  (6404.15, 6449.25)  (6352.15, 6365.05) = -0.2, 38.6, 37.6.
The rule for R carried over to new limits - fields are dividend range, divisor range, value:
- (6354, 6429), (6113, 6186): 1.06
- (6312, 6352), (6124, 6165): 1.04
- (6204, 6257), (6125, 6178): 1.01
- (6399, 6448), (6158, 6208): 1.05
